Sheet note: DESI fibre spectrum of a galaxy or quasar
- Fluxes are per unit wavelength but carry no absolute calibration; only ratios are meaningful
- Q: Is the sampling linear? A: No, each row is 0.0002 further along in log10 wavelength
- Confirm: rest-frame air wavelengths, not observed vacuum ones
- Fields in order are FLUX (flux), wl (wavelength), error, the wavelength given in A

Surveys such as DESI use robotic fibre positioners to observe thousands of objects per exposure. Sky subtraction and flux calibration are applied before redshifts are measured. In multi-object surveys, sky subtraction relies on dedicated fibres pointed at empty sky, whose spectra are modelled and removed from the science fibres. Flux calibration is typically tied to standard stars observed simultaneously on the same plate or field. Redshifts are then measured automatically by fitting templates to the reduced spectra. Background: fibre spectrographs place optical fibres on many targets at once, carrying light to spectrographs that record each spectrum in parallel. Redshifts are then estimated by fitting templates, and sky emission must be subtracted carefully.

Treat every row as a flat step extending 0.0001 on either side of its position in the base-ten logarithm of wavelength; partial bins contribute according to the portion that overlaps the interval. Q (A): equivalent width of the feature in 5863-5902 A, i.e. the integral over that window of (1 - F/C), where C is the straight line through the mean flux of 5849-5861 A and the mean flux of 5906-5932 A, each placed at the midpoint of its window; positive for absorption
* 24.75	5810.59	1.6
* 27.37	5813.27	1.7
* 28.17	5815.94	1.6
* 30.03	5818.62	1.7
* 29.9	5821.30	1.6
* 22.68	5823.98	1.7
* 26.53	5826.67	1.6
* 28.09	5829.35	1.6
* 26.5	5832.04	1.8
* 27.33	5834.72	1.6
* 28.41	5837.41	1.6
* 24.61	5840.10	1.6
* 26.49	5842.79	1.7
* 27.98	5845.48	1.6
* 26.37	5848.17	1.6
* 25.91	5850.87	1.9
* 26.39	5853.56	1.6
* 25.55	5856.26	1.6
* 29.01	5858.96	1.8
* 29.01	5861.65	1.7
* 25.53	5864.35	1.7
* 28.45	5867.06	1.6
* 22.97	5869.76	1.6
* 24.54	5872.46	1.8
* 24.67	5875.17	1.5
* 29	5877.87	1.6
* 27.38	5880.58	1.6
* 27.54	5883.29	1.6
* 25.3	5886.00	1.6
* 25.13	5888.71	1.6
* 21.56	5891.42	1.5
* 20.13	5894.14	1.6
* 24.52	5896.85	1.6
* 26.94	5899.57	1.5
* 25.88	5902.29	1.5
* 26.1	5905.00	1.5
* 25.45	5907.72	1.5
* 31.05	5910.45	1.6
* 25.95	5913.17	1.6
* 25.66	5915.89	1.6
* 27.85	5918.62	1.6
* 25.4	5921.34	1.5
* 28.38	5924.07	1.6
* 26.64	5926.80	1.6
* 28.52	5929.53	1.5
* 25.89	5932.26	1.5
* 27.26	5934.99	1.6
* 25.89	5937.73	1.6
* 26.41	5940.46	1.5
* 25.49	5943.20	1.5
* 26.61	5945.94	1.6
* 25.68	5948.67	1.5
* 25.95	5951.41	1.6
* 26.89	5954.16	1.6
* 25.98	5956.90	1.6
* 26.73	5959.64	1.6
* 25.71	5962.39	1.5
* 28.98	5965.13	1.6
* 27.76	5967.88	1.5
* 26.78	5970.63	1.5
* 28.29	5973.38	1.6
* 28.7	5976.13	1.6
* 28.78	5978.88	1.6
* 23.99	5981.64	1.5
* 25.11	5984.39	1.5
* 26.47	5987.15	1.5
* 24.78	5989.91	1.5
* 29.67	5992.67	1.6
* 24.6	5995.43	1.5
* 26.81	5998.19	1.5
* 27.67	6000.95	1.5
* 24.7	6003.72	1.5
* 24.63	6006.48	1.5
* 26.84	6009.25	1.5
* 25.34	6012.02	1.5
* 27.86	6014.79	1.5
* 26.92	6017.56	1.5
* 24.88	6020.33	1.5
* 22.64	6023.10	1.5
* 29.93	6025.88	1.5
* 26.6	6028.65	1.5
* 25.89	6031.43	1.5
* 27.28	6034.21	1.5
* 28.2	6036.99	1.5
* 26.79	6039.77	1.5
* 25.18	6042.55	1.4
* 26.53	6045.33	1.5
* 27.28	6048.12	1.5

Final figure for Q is 2.4 A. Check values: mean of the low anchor 26.8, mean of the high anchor 27.1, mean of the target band 25.3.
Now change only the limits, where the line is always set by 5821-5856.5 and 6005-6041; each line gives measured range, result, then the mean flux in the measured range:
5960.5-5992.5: -0.6 A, 26.9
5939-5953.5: 0.2 A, 26.1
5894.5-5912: 0.2 A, 26.3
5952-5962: 0.0 A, 26.4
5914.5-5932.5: -0.3 A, 27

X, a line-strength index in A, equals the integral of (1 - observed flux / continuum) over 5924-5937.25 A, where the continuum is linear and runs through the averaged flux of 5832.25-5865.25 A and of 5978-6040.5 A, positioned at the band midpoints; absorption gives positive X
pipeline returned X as -0.3 A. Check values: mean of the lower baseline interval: 26.9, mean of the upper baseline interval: 26.3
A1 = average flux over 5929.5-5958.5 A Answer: 26.3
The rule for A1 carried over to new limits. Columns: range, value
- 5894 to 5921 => 26.2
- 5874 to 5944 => 26.2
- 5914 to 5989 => 26.7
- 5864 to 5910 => 25.5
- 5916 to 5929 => 27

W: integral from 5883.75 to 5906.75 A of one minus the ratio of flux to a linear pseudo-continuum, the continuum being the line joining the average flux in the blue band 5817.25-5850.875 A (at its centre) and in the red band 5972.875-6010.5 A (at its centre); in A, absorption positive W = 1.9 A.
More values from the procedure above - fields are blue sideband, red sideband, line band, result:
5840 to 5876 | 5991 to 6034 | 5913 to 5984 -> -1.2 A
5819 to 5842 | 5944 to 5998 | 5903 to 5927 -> -0.1 A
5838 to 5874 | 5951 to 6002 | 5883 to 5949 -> 1.5 A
